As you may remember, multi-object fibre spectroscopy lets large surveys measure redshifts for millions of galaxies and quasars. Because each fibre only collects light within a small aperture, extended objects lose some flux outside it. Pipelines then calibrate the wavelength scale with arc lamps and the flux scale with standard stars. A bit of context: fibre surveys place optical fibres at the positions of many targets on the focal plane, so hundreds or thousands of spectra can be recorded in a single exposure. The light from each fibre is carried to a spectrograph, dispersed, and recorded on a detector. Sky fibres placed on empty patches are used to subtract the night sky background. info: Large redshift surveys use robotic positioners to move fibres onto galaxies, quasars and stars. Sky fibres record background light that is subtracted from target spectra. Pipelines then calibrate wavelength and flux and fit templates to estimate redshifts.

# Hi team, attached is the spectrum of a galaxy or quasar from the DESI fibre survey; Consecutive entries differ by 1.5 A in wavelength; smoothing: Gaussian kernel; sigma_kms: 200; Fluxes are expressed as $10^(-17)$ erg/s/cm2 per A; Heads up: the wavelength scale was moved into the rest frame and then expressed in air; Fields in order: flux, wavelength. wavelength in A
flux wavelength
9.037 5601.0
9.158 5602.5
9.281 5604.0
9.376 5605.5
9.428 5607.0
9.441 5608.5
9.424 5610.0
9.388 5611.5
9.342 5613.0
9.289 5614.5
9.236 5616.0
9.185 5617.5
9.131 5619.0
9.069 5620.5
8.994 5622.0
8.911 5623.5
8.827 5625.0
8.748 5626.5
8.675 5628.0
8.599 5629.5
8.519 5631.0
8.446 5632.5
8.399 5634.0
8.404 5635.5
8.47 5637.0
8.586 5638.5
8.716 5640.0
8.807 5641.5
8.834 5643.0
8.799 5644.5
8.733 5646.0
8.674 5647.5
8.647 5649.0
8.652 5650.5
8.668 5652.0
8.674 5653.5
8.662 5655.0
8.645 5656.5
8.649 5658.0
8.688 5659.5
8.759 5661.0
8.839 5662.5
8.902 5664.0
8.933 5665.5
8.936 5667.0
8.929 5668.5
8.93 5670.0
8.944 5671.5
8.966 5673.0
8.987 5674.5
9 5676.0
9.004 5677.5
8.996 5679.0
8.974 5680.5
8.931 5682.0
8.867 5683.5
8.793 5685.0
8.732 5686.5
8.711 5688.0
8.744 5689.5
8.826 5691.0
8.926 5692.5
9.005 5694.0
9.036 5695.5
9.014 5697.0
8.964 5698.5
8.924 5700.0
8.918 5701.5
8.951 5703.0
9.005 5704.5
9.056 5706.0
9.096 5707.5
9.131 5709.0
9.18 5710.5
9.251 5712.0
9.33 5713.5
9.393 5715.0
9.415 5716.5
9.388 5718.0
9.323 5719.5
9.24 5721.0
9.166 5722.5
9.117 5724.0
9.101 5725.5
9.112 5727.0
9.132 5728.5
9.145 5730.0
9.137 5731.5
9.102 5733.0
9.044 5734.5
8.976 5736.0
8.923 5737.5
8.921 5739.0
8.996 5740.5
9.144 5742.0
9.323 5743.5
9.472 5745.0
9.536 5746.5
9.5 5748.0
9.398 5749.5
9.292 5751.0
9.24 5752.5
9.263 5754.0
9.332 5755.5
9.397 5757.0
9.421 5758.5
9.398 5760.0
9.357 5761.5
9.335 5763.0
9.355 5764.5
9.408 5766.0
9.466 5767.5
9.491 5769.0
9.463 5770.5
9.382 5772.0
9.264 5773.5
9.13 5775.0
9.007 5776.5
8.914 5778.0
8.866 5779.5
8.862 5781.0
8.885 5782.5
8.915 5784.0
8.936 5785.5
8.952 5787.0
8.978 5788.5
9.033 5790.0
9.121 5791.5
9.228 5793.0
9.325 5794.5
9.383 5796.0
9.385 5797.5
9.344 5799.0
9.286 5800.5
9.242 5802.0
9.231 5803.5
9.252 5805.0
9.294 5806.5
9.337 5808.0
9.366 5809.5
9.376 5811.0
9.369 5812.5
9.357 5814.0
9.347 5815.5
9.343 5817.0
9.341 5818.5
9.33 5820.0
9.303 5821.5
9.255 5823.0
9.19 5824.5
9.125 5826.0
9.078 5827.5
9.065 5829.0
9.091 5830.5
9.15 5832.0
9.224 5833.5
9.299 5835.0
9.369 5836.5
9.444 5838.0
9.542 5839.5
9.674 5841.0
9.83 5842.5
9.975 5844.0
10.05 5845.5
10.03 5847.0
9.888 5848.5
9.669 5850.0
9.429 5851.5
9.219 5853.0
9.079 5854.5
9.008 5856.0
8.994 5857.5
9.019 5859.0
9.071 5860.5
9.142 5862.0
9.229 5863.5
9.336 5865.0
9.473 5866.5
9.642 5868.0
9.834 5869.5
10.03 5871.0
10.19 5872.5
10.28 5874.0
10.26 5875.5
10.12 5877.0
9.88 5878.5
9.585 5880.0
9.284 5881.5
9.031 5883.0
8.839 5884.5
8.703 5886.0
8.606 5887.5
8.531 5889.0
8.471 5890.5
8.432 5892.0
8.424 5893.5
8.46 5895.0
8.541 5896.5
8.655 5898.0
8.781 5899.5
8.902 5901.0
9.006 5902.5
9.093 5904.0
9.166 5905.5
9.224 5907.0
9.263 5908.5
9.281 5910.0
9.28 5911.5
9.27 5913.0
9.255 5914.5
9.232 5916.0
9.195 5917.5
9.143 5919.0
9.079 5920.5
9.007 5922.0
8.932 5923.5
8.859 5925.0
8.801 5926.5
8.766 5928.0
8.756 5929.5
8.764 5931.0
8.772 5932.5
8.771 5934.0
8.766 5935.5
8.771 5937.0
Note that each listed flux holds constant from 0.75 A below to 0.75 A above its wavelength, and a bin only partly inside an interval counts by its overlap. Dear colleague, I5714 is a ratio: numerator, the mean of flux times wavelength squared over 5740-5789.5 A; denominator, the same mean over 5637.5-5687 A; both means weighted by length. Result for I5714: 1.09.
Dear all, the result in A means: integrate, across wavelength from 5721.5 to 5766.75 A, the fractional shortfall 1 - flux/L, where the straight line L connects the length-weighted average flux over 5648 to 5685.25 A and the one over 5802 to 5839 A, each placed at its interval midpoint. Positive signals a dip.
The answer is -0.9 A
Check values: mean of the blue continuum 8.84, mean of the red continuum 9.27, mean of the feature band 9.23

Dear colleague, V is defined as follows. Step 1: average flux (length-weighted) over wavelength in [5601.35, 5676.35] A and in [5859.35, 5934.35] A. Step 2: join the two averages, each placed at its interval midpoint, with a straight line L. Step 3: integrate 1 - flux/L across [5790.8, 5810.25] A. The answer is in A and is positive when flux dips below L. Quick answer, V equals -0.5 A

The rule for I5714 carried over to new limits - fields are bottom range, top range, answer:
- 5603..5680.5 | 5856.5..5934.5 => 1.12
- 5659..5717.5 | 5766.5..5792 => 1.05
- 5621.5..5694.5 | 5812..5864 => 1.14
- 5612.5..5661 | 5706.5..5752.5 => 1.09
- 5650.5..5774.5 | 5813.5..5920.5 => 1.08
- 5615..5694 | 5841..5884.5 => 1.17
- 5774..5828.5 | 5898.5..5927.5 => 1.03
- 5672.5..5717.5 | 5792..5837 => 1.07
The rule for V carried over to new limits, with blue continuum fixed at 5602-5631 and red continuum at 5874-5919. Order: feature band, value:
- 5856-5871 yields -0.4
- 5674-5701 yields 0.6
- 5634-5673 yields 1.6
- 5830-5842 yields -0.4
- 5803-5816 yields -0.3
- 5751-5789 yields -0.4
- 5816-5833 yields -0.2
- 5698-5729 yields -0.2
